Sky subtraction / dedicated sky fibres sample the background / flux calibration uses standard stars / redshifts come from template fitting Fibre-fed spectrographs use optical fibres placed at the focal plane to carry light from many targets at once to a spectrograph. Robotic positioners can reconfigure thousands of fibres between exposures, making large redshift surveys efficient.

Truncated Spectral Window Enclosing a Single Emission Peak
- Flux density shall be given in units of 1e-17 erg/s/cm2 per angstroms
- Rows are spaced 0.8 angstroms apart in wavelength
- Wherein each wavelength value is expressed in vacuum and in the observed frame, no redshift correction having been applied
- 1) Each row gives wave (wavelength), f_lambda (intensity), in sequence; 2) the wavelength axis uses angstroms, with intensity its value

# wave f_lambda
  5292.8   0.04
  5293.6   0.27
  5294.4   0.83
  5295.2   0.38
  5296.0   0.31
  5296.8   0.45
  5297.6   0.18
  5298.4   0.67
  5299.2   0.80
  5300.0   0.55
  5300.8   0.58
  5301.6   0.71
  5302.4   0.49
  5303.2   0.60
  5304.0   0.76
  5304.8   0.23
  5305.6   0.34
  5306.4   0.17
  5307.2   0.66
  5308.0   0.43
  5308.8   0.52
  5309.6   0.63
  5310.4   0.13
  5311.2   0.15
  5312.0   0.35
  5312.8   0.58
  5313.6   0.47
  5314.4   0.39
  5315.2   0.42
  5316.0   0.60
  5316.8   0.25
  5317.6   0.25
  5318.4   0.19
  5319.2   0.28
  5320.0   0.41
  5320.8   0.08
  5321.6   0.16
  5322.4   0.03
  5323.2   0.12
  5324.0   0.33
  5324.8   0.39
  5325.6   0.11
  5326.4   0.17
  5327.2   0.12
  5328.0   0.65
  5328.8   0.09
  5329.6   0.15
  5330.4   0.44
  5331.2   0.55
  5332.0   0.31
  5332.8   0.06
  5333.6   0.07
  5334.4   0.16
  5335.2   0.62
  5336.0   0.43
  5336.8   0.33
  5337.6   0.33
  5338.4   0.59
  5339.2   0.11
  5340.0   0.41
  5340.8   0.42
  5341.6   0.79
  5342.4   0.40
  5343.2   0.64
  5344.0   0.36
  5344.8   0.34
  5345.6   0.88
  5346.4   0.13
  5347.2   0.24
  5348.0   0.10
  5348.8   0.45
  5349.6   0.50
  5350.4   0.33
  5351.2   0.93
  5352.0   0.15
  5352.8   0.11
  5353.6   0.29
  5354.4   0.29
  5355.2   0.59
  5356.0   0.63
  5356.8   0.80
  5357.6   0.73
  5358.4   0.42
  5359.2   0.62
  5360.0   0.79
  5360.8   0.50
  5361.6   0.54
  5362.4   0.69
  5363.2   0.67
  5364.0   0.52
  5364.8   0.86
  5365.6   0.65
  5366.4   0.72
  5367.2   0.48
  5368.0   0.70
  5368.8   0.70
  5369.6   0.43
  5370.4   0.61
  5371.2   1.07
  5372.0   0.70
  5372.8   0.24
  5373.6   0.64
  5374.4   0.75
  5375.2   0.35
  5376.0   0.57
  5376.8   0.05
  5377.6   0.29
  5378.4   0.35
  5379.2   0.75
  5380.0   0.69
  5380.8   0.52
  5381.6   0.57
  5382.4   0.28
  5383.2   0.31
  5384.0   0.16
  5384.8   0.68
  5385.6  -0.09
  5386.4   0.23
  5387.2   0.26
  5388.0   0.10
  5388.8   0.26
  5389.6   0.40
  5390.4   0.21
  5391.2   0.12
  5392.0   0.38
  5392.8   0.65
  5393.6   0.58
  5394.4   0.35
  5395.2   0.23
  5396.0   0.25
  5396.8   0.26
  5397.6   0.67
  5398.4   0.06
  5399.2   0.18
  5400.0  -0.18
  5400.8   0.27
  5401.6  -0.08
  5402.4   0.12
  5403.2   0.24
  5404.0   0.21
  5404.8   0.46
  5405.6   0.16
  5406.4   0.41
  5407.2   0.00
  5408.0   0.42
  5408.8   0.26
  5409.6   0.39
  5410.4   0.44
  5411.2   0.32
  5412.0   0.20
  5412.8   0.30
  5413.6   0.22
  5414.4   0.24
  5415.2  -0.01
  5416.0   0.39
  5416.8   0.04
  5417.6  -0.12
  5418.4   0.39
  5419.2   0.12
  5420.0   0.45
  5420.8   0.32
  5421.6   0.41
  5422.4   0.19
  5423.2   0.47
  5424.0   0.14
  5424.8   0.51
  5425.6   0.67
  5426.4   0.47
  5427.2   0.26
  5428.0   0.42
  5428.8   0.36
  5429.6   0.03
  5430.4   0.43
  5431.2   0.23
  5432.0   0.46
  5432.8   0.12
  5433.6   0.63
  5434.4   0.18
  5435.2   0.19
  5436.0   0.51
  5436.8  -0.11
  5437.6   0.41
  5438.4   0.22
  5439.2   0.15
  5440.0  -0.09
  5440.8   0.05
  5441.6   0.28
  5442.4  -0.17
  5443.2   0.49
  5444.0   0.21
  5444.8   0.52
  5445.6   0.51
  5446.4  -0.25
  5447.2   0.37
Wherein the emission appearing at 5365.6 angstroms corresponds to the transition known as C III]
